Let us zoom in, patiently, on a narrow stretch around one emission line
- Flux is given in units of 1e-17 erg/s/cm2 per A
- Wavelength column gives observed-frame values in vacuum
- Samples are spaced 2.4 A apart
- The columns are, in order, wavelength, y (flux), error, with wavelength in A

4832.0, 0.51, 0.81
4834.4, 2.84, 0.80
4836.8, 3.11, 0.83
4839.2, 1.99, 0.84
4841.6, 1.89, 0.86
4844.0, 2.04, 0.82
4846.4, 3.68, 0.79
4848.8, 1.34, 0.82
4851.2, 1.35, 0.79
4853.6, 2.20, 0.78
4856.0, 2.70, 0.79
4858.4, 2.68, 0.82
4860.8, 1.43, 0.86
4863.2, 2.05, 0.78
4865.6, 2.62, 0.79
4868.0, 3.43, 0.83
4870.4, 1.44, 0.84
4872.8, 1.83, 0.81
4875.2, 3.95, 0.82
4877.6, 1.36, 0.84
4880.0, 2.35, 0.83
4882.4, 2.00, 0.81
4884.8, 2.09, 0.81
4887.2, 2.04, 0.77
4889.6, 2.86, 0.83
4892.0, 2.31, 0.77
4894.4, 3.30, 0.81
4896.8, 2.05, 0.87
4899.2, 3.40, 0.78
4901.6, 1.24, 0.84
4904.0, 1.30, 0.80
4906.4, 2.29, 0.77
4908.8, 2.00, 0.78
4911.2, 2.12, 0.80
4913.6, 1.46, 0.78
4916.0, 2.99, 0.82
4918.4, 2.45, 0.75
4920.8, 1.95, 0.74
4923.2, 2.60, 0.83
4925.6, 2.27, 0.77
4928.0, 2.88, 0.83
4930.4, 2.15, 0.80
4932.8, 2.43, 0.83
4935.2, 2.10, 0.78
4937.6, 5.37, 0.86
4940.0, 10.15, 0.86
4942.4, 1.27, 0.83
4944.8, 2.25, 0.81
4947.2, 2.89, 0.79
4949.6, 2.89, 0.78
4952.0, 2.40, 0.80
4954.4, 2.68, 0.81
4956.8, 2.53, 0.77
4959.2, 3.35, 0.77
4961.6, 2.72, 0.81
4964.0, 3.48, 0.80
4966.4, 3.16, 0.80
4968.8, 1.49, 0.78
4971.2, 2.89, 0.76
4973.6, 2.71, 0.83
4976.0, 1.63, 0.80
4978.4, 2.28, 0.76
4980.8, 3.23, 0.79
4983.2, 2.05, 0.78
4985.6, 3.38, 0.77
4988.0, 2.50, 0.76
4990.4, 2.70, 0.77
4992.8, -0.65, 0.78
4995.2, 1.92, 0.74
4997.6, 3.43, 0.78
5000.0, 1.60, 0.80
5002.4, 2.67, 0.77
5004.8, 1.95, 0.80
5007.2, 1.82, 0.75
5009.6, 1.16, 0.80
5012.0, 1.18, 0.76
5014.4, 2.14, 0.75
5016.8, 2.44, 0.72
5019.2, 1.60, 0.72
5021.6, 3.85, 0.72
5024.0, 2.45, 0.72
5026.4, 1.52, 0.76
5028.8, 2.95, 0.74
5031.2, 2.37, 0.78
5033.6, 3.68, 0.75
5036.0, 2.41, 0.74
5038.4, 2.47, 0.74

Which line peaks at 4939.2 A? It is Hgamma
